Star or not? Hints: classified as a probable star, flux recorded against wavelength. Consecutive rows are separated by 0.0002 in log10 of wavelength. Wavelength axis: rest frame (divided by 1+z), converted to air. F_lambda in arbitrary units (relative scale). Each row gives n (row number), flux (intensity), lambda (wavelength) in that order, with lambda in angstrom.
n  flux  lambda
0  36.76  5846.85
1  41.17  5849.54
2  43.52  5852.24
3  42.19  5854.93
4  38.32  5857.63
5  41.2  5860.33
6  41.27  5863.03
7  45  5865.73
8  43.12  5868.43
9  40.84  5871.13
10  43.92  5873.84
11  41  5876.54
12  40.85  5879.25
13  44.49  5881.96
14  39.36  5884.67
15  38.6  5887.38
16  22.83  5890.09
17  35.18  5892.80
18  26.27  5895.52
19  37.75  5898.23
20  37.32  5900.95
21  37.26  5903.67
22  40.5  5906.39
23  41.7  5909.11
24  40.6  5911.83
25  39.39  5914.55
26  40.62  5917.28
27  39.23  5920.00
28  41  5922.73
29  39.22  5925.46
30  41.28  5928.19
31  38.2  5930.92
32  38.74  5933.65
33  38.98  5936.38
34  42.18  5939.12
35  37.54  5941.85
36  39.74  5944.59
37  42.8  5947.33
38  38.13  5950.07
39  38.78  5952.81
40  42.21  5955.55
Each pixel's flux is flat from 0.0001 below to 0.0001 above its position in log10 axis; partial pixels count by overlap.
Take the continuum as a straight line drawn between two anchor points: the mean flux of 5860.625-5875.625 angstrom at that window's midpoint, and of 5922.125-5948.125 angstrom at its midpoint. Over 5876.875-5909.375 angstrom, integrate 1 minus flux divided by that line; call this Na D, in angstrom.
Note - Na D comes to 3.8 angstrom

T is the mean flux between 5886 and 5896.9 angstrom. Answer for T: 30.8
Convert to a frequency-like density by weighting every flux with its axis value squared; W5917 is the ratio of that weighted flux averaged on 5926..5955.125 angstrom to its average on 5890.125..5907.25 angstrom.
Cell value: 1.2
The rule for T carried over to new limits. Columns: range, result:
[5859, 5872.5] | 42.3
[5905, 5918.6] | 40.6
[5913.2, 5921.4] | 39.7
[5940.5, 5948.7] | 40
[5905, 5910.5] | 41.1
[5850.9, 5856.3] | 42.9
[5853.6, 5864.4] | 40.7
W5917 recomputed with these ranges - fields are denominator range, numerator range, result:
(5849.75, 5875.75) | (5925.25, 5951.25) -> 0.97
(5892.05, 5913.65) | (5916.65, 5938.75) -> 1.08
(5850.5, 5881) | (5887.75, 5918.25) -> 0.88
